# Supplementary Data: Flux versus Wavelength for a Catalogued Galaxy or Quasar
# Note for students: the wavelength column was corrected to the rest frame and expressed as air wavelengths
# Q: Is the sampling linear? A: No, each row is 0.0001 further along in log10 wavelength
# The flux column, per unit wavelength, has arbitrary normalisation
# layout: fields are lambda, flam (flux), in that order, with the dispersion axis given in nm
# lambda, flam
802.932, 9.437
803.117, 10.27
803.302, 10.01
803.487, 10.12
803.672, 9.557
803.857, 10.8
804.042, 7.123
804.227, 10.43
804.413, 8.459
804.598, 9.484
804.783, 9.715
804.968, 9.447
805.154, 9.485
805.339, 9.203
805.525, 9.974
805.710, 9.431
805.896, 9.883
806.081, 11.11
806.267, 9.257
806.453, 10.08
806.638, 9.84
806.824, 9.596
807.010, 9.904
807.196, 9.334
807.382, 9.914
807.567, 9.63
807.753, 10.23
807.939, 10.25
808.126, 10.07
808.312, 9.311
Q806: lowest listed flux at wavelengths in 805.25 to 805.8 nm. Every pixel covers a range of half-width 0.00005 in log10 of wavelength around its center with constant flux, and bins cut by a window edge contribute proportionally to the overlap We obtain 9.203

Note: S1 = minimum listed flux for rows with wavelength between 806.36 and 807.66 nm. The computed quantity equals 9.334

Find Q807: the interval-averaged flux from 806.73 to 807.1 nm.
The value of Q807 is 9.74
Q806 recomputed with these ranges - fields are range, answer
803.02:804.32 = 7.123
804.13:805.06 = 8.459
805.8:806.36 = 9.257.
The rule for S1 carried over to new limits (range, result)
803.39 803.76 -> 9.557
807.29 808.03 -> 9.63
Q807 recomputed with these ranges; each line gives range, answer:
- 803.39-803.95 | 10.2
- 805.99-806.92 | 9.97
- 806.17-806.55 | 9.69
